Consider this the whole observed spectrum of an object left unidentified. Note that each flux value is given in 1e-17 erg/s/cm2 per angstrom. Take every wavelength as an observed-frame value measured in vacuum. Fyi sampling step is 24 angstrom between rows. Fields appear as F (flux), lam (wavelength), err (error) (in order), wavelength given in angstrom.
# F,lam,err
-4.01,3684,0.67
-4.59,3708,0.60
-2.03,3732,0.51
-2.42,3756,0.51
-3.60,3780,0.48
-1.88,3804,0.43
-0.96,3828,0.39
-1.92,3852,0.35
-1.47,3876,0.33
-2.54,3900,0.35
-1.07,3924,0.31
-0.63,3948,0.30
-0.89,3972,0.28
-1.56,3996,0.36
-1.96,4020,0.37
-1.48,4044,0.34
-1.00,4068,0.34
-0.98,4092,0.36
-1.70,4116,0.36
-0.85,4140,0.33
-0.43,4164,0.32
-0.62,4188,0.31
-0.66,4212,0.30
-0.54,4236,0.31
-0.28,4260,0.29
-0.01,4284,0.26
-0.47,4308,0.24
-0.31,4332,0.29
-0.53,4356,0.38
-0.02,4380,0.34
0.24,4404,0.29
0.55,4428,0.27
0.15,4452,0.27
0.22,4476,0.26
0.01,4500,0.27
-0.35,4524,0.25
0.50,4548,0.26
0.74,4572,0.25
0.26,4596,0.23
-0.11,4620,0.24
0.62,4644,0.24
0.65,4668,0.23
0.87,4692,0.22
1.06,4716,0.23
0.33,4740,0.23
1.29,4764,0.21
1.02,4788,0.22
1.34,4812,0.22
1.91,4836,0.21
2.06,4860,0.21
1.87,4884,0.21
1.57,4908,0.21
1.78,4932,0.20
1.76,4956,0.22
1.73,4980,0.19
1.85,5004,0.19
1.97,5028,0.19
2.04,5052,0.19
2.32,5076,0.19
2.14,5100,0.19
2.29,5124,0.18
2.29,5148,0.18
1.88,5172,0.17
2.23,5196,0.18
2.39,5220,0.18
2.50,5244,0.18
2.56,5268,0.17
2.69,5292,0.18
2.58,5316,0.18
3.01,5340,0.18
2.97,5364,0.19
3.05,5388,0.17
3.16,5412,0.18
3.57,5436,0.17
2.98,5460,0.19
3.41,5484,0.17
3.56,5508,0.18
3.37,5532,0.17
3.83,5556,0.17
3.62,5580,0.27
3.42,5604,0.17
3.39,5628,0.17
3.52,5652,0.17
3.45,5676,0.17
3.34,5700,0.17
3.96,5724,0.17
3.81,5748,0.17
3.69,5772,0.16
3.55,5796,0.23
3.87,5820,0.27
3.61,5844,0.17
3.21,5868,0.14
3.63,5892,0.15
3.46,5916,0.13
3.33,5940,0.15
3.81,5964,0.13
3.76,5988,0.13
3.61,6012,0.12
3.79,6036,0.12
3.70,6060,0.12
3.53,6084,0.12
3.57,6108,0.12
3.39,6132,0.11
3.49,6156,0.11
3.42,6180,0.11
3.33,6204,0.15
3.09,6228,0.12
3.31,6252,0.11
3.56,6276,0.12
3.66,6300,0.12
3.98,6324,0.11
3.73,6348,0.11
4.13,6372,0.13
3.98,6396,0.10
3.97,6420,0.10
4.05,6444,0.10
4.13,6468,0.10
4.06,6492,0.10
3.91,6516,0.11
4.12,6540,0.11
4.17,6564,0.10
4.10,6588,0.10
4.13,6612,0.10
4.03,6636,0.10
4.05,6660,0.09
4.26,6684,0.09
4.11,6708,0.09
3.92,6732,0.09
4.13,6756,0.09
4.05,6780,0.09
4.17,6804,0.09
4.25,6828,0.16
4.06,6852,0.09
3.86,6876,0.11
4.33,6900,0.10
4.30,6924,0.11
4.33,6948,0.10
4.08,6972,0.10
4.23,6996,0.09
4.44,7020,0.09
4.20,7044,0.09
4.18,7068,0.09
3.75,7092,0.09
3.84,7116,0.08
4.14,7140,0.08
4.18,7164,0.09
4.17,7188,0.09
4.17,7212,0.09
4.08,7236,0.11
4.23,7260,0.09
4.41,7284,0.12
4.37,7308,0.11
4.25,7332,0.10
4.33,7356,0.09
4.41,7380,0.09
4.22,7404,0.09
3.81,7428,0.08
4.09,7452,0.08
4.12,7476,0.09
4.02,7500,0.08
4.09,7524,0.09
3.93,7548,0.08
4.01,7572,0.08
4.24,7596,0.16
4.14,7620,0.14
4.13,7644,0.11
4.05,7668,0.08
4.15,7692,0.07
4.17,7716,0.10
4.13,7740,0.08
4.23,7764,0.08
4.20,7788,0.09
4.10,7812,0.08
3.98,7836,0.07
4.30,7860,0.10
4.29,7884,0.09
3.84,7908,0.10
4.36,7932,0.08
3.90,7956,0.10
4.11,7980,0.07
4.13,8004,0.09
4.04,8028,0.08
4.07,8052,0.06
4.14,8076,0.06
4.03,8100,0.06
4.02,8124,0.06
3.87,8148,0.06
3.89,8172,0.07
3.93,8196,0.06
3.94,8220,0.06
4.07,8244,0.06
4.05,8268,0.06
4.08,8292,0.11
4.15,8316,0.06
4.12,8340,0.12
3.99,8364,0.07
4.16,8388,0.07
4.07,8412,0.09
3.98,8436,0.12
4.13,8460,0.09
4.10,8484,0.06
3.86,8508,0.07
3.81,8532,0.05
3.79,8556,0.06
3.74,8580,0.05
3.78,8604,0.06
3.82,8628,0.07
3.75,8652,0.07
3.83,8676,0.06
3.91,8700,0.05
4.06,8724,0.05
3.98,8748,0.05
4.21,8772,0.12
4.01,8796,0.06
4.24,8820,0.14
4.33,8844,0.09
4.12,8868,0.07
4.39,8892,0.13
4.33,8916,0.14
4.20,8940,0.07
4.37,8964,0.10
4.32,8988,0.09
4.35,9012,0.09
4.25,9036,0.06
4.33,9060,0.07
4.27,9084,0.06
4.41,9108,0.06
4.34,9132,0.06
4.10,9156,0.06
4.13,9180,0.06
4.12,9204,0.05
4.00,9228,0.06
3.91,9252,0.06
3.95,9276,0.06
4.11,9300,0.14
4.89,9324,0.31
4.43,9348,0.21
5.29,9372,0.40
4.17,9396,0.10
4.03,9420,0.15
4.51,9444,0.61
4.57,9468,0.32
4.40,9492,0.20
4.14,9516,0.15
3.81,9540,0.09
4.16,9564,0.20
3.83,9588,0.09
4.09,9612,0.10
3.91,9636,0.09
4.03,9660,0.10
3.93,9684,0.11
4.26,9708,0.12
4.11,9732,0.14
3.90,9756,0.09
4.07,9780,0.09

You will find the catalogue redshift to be 0.205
